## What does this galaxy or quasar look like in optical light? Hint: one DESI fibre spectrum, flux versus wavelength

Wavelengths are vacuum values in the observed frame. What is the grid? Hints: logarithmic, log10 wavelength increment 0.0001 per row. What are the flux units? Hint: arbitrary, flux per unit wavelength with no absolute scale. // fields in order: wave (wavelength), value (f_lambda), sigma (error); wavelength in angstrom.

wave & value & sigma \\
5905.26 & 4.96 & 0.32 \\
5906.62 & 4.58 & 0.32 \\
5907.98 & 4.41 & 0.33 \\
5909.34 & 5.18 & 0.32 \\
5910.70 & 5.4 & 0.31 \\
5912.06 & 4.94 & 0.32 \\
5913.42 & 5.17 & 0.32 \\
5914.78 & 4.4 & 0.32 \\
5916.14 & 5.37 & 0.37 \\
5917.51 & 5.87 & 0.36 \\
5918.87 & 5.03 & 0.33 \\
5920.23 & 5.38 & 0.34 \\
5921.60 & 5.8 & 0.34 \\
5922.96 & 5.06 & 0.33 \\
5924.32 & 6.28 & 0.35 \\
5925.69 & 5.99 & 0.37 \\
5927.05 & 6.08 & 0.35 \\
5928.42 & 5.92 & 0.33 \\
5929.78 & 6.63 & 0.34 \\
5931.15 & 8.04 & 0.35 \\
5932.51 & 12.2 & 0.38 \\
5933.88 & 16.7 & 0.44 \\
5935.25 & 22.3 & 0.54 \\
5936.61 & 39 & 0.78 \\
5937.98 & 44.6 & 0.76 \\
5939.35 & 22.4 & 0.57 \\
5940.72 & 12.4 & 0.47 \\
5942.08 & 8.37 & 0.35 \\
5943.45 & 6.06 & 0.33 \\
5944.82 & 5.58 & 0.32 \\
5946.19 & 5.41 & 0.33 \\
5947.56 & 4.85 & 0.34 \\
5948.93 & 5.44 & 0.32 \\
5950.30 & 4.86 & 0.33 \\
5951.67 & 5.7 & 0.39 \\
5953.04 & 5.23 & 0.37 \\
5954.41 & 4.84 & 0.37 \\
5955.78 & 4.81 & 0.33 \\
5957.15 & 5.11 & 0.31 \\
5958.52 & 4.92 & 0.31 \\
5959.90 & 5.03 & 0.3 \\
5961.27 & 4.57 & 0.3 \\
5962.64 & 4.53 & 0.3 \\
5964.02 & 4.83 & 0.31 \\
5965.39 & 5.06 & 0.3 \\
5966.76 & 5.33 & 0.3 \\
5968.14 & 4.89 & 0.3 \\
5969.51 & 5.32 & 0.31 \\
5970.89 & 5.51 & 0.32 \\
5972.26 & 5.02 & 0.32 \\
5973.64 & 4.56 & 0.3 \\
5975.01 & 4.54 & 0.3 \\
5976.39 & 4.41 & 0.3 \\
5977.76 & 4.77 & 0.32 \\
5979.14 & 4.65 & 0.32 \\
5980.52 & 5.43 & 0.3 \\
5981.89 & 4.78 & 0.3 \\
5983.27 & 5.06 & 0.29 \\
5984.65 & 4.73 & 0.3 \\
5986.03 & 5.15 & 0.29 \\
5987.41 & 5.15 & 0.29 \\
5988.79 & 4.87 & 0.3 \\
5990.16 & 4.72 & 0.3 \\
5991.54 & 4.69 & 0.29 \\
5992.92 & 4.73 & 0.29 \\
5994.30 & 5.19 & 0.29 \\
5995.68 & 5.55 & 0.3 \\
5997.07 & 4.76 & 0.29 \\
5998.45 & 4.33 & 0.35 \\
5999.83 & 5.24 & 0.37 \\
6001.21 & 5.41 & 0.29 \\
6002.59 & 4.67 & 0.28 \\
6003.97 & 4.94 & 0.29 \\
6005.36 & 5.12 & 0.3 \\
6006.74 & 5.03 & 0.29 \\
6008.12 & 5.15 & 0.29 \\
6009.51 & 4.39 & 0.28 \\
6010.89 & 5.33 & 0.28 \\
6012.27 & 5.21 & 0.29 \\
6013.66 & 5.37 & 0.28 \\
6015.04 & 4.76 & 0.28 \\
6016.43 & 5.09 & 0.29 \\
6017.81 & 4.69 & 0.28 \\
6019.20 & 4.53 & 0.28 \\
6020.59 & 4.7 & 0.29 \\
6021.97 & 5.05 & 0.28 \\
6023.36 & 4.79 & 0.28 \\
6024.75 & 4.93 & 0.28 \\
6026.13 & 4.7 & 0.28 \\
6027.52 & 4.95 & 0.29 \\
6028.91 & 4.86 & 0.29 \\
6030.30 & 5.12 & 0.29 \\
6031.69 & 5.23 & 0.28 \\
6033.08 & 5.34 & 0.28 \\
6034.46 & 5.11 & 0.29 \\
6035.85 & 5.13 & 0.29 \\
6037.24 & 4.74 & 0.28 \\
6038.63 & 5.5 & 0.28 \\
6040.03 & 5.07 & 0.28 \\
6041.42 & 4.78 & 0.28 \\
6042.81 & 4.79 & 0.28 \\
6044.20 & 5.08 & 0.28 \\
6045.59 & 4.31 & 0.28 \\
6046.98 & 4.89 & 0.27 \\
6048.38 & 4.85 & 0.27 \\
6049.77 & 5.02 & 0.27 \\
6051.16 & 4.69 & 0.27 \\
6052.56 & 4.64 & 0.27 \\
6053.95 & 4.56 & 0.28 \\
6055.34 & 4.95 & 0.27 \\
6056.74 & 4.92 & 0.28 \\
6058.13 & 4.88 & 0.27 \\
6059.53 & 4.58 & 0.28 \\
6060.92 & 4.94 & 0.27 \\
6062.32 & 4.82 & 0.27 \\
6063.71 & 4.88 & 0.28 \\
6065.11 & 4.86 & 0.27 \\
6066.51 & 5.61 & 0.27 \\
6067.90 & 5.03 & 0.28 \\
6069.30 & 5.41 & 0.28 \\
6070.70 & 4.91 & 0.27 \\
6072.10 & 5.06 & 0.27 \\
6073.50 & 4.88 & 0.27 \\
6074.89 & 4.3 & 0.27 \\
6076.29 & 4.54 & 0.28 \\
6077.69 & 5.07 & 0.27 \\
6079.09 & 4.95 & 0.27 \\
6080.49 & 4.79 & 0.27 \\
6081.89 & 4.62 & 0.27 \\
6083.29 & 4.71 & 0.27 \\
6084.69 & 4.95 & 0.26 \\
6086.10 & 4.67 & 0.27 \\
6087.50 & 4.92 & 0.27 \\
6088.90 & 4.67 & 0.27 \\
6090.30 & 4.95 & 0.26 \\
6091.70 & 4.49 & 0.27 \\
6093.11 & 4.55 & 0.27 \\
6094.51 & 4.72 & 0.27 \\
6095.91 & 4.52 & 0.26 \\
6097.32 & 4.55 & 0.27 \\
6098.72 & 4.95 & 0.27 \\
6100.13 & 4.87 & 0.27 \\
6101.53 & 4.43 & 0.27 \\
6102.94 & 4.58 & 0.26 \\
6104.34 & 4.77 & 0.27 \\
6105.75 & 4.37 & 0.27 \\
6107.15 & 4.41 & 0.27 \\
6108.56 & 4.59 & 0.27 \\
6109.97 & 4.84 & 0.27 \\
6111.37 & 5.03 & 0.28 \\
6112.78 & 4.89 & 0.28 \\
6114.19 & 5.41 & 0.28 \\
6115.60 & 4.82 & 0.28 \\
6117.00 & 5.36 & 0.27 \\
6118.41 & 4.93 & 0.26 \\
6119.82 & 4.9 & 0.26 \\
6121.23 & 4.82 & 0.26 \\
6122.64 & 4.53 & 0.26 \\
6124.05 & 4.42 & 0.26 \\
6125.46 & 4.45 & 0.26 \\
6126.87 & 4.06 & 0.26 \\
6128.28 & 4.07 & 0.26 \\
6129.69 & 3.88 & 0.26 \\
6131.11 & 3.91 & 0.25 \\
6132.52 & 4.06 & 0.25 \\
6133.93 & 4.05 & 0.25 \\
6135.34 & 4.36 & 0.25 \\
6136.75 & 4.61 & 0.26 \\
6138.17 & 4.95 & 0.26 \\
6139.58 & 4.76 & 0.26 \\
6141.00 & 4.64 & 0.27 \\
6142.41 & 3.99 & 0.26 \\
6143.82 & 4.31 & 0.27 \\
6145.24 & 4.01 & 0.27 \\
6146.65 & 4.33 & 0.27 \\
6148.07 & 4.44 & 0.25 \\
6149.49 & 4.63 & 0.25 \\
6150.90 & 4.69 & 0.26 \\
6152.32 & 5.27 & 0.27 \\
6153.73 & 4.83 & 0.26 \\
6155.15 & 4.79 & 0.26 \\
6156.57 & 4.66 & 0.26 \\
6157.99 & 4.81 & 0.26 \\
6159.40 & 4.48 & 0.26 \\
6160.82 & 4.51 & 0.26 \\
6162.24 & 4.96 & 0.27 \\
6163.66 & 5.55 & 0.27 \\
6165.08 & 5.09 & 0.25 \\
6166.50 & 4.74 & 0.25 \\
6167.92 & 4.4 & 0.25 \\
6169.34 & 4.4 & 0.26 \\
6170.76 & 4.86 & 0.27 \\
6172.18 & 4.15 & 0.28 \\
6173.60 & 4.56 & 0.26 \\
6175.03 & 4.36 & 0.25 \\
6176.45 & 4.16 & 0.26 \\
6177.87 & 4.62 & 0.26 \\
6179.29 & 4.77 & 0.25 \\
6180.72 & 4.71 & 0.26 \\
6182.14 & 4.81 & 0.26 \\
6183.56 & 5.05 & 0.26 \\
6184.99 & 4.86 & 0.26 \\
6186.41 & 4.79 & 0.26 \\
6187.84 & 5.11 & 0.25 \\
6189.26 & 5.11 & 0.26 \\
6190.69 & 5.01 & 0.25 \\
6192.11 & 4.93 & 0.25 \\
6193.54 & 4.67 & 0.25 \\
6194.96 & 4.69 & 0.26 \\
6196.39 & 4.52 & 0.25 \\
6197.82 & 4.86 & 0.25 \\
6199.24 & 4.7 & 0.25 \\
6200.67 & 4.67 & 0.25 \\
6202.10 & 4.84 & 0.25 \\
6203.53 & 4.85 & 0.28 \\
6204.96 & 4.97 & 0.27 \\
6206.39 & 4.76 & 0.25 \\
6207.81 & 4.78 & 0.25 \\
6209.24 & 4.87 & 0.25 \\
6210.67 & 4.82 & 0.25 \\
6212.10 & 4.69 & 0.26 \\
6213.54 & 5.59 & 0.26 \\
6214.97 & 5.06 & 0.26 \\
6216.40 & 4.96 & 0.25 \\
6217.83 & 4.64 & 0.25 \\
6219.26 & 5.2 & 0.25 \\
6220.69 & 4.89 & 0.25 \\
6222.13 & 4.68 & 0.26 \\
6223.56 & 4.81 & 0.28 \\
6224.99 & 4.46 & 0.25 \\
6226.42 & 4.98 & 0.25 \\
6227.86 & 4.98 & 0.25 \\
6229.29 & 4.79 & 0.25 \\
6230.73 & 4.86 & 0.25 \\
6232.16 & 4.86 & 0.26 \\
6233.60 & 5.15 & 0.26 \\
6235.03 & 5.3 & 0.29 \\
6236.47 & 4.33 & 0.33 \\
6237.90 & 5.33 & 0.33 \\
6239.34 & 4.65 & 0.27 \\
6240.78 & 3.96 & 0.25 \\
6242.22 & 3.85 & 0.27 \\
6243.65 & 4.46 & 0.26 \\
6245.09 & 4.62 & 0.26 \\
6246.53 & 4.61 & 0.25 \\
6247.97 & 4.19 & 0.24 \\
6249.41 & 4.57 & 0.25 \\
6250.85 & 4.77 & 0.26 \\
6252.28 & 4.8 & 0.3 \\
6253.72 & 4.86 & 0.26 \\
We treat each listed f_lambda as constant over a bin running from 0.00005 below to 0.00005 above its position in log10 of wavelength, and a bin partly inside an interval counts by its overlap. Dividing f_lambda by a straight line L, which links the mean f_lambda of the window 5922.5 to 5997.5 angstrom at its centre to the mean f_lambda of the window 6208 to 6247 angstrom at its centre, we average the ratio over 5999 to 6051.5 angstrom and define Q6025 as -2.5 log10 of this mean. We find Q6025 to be 0.37 mag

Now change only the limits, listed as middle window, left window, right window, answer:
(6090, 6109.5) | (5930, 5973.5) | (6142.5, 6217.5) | 0.36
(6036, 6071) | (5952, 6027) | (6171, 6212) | -0.01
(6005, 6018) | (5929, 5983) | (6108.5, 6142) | 0.41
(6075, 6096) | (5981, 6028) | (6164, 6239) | 0.03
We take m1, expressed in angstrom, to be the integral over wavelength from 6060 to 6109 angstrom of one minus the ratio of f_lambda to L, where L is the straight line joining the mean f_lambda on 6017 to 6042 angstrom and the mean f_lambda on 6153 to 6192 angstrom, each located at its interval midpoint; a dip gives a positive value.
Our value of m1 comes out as 1.0 angstrom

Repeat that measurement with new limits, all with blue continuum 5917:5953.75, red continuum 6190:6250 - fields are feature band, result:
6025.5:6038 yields 5.3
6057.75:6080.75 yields 8.7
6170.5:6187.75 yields 2.9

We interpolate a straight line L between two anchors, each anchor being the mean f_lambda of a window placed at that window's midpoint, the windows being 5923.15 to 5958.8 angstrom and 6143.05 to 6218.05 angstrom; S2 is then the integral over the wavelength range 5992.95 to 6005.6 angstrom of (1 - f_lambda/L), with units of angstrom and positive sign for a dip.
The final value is 5.8 angstrom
